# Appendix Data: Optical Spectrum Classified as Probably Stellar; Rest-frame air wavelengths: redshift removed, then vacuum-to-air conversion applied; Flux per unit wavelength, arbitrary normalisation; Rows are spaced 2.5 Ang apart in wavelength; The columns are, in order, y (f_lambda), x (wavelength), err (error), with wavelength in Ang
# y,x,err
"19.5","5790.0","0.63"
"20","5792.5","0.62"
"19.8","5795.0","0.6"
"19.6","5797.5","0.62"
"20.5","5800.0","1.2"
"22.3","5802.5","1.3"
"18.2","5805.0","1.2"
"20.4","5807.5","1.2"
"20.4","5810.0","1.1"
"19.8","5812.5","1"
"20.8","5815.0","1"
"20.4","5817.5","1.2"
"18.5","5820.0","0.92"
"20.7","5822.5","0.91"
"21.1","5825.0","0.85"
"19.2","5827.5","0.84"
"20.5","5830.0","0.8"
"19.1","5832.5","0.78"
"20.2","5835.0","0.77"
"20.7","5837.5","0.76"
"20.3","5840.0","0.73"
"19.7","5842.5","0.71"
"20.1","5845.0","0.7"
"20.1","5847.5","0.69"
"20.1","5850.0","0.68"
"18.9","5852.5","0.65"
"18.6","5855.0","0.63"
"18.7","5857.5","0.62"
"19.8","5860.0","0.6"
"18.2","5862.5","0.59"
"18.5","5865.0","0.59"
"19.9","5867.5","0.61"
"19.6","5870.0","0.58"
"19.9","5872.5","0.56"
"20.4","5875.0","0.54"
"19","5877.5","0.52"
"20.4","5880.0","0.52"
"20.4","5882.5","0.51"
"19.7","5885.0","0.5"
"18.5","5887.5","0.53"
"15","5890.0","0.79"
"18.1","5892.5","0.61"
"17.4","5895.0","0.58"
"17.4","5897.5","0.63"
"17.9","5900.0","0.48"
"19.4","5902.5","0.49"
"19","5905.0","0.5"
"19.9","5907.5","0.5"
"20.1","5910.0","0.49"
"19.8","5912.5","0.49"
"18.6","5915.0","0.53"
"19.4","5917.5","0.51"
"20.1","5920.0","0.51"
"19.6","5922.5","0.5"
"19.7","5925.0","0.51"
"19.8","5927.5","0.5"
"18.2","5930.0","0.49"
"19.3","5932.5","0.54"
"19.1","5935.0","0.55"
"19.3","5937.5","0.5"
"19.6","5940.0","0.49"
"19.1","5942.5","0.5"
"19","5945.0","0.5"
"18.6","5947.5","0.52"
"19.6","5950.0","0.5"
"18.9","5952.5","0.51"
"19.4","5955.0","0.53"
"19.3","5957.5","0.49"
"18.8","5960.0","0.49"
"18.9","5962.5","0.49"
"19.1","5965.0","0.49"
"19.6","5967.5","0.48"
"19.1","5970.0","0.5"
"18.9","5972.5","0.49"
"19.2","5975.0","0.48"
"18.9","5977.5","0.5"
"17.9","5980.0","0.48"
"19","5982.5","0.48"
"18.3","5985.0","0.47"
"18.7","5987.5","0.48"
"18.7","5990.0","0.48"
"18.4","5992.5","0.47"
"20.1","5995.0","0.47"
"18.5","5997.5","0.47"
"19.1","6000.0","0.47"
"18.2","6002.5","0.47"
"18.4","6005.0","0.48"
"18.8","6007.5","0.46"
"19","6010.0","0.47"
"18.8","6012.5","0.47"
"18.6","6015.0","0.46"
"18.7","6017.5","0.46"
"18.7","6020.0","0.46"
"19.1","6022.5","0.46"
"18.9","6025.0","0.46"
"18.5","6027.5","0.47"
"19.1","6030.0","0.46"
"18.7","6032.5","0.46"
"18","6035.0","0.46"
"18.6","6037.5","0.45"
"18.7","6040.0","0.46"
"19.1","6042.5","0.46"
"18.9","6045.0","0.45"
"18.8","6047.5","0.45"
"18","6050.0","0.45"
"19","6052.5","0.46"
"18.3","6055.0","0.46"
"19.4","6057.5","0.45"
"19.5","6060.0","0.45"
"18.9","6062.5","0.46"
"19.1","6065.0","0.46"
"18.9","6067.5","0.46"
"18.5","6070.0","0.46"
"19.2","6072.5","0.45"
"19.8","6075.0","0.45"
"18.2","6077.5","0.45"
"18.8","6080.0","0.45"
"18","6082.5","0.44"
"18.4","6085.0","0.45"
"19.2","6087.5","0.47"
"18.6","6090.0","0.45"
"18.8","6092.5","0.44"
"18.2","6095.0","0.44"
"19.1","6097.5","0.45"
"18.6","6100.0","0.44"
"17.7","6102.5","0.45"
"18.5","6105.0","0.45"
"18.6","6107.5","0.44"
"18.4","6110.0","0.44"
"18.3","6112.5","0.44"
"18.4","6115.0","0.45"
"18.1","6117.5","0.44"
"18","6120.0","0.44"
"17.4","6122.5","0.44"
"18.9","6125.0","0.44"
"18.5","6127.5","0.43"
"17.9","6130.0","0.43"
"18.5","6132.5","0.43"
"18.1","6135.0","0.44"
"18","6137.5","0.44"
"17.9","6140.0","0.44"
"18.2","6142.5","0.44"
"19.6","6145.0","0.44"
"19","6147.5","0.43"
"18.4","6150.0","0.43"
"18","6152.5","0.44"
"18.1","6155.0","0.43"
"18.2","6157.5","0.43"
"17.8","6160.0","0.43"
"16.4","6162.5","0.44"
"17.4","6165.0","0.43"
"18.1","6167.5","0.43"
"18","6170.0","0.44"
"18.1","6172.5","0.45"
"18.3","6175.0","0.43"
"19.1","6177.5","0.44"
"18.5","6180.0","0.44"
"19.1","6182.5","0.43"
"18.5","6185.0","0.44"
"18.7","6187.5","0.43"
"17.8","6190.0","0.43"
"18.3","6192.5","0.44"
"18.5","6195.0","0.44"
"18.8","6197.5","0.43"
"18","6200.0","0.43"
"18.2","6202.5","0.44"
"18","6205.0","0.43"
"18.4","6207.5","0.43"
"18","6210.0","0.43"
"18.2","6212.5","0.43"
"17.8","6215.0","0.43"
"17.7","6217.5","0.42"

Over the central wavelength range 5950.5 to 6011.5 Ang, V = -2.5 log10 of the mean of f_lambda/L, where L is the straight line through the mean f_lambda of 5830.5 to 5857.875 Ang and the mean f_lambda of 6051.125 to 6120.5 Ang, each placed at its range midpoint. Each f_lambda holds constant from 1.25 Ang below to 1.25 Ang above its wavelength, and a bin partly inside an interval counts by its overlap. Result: 0.01 mag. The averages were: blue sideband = 19.7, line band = 18.9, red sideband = 18.7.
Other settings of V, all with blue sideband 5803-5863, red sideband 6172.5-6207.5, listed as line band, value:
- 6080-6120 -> 0.02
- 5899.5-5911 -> 0.01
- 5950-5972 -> 0.01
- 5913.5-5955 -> 0.01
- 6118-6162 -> 0.02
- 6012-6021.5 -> 0.02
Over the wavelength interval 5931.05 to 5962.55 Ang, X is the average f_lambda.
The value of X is 19.1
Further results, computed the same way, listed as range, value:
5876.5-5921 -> 18.9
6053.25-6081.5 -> 19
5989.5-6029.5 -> 18.8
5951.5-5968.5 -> 19.1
